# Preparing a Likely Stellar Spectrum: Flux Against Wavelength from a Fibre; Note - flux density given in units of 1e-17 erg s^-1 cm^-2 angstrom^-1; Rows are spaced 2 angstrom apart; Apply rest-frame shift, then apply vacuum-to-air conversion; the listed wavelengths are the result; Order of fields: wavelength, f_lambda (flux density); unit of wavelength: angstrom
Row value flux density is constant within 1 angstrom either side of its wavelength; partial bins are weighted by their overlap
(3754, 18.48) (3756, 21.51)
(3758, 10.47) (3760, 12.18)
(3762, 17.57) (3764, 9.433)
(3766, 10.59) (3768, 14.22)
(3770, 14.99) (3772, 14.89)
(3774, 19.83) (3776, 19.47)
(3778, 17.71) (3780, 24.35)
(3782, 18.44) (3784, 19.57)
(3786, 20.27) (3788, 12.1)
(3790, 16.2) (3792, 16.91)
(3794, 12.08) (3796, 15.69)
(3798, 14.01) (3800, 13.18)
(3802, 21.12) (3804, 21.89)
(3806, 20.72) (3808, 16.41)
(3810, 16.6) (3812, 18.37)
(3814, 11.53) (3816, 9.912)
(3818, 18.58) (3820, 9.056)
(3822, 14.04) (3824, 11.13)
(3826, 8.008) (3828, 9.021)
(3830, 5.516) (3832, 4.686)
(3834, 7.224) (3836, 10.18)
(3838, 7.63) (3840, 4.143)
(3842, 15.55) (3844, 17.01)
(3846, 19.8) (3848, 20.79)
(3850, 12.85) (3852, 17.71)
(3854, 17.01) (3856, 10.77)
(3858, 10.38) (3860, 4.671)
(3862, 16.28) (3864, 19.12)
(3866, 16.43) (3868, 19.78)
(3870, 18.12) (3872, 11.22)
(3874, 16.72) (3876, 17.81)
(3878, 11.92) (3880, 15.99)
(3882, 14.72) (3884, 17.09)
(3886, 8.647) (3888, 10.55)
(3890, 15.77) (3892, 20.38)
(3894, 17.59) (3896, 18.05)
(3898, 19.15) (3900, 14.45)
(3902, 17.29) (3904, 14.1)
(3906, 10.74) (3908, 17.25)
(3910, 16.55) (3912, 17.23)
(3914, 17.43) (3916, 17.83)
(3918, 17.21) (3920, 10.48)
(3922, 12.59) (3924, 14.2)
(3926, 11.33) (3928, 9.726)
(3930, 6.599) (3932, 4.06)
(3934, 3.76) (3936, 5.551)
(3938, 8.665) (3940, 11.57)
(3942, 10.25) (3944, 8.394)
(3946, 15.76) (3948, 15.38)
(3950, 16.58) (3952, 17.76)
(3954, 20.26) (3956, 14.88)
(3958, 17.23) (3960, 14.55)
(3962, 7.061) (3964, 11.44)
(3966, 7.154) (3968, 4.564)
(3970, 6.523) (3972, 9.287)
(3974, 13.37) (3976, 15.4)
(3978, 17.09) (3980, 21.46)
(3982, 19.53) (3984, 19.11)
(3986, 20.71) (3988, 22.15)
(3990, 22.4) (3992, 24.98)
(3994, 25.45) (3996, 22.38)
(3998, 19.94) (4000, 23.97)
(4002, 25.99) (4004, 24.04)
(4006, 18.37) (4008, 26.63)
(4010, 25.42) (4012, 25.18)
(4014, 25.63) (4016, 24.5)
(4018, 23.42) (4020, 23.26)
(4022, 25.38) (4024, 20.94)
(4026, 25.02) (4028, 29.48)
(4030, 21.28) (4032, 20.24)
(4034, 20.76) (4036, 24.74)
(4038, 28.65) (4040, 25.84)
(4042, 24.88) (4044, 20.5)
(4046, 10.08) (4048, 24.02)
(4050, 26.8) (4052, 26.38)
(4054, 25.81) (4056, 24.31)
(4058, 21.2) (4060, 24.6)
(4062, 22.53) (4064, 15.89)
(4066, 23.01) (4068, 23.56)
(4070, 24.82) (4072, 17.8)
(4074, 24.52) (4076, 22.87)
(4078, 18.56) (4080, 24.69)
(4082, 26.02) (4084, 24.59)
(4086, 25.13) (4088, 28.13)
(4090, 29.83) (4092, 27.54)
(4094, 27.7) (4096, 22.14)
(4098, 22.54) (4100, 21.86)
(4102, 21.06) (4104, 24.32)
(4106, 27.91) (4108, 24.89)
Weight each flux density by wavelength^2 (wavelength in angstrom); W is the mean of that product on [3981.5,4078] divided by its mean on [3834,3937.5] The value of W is 1.79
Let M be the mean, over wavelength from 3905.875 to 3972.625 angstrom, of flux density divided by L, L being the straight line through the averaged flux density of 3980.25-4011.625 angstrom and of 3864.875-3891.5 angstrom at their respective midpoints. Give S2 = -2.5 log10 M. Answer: 0.48 mag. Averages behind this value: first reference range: 15.1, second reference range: 22.8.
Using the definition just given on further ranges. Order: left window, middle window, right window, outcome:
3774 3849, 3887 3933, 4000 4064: 0.28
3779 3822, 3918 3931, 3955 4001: 0.41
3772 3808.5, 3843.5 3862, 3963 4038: 0.26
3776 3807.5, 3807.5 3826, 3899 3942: 0.22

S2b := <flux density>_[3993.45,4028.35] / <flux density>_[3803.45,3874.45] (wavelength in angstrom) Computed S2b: 1.78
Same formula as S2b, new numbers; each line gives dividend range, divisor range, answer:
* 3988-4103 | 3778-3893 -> 1.63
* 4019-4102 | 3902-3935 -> 1.85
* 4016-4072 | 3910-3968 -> 1.89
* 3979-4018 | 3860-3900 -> 1.46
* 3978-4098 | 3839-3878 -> 1.56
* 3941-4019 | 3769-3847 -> 1.24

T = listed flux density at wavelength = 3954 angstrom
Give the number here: 20.26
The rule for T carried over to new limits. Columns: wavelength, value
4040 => 25.84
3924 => 14.2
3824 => 11.13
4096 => 22.14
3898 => 19.15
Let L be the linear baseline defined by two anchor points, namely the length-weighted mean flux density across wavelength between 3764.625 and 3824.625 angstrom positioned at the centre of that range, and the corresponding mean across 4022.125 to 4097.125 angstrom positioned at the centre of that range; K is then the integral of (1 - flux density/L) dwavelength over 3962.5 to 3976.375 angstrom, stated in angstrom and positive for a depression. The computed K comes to 7.75 angstrom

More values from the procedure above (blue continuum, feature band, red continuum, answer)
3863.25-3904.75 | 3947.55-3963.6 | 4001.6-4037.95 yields 3.8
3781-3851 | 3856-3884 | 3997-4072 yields 2.7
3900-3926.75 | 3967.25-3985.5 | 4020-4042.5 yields 5.2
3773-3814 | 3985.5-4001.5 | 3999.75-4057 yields 0.0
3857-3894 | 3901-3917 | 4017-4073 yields 0.4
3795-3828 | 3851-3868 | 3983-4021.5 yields 2.6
